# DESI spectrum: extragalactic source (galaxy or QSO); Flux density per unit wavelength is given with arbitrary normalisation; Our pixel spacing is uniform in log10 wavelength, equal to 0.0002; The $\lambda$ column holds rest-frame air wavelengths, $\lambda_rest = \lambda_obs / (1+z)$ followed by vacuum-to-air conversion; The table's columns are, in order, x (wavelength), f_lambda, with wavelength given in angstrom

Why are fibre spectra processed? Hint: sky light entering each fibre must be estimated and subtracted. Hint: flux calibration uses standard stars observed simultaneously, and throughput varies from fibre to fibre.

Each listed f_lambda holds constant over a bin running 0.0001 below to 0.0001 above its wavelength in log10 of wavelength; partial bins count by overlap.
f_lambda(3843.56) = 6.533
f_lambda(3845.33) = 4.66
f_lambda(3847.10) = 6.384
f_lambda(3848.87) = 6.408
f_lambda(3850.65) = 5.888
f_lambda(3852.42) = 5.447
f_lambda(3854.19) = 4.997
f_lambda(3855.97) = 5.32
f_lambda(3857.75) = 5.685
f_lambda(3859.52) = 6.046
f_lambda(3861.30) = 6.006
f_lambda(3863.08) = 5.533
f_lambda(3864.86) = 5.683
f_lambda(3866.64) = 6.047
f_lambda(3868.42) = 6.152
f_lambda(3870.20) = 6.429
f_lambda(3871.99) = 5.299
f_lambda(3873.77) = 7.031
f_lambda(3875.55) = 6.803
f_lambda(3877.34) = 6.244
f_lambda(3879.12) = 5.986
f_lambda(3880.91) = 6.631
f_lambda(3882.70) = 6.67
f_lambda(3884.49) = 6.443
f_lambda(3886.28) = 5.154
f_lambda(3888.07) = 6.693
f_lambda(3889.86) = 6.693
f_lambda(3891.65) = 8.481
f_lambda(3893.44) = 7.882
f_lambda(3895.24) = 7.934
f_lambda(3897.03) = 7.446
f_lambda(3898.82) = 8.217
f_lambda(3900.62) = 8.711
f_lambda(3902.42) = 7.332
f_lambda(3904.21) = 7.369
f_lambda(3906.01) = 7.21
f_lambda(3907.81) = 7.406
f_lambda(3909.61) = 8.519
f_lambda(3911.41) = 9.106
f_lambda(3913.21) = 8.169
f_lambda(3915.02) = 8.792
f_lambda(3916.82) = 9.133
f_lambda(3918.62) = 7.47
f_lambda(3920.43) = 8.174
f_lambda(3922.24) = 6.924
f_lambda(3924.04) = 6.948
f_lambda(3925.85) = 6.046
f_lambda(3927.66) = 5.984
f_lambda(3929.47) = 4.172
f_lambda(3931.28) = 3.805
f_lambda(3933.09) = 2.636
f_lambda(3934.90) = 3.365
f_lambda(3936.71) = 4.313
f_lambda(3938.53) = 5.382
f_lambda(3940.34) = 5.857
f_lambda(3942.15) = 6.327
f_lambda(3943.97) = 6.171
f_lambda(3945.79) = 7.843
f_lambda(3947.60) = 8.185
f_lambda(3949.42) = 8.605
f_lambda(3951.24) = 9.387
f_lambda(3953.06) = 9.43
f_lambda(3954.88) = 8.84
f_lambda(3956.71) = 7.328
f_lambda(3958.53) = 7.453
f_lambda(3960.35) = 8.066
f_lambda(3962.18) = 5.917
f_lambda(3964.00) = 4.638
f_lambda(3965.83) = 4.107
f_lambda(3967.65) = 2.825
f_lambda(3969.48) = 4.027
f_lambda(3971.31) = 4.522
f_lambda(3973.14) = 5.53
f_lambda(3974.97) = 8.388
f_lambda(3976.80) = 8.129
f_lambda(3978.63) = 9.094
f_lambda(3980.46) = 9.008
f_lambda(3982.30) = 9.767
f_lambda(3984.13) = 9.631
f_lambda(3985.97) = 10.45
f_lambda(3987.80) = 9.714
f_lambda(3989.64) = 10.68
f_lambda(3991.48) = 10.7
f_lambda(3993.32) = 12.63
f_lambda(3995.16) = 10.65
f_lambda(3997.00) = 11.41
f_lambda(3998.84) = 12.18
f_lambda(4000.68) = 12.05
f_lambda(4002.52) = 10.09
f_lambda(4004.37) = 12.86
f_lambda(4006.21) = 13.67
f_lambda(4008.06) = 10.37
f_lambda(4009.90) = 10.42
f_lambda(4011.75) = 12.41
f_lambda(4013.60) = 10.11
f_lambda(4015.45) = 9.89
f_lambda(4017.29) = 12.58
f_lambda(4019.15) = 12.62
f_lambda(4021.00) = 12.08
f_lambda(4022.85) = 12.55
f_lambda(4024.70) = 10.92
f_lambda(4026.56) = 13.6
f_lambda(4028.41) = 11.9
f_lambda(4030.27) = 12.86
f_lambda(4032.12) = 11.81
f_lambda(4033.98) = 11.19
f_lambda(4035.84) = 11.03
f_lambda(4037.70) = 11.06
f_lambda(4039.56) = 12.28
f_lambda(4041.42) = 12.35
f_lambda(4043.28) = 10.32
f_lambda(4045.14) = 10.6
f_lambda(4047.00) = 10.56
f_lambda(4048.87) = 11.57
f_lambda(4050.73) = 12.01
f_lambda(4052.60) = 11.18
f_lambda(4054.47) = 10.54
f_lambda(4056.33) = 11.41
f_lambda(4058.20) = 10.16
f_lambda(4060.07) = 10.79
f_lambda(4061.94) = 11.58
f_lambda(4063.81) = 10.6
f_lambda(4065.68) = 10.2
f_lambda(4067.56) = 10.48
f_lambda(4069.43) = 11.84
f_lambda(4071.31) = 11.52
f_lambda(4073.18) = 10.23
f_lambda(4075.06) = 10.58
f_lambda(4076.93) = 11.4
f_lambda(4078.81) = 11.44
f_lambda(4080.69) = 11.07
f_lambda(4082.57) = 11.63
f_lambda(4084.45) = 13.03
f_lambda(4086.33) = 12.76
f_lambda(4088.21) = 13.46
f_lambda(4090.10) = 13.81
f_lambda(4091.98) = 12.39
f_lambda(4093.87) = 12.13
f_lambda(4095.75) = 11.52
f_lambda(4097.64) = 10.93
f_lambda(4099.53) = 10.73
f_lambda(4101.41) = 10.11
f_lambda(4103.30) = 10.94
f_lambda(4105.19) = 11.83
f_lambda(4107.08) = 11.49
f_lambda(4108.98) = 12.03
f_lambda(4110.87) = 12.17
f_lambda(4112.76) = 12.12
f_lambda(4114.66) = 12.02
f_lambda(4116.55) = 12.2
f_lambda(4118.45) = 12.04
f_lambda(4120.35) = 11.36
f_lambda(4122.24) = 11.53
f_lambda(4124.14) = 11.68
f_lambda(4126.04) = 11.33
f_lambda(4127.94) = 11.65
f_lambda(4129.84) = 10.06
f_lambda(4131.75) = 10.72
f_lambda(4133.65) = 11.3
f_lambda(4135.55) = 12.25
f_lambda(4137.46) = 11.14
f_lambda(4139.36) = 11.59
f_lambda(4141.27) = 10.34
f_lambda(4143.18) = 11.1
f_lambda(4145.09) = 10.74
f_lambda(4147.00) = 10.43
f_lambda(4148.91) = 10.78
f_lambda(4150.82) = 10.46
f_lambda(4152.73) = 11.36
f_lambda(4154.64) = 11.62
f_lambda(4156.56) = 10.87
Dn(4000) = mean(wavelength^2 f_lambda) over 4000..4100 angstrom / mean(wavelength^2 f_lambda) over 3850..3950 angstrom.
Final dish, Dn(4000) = 1.89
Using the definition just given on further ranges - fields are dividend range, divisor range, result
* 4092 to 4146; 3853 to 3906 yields 1.95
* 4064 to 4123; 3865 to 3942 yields 1.92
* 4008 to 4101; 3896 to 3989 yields 1.71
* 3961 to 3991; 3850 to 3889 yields 1.29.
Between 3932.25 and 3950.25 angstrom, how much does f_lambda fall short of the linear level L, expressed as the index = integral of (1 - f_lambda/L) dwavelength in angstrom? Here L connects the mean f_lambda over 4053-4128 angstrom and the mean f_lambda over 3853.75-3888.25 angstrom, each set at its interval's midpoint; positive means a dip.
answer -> 4.5 angstrom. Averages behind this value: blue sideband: 6.04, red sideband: 11.5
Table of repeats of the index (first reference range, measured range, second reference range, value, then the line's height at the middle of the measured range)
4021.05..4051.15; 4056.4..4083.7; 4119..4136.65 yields 1.3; 11.5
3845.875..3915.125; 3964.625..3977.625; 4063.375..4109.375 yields 5.2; 8.85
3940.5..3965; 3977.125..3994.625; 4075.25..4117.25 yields -3.3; 8.49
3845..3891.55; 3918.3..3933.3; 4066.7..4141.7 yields 3.1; 7.42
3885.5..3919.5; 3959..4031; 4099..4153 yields -3.9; 9.24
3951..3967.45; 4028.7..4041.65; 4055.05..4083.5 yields -2.7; 9.74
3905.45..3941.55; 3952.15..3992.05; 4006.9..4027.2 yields 6.7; 9.12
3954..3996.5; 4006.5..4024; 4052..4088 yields -4.1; 9.34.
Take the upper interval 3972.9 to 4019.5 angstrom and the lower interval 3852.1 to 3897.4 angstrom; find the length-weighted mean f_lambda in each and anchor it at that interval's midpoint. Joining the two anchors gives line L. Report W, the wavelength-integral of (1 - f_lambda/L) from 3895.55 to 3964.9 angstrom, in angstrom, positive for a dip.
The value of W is 9.95 angstrom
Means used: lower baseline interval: 6.34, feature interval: 7.02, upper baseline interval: 10.6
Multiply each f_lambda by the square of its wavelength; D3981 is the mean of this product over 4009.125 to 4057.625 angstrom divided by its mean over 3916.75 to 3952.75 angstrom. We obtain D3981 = 1.9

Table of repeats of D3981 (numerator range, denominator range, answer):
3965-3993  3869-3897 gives 1.24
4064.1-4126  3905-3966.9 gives 1.85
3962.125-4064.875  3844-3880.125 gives 1.89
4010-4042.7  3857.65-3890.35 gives 2.06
